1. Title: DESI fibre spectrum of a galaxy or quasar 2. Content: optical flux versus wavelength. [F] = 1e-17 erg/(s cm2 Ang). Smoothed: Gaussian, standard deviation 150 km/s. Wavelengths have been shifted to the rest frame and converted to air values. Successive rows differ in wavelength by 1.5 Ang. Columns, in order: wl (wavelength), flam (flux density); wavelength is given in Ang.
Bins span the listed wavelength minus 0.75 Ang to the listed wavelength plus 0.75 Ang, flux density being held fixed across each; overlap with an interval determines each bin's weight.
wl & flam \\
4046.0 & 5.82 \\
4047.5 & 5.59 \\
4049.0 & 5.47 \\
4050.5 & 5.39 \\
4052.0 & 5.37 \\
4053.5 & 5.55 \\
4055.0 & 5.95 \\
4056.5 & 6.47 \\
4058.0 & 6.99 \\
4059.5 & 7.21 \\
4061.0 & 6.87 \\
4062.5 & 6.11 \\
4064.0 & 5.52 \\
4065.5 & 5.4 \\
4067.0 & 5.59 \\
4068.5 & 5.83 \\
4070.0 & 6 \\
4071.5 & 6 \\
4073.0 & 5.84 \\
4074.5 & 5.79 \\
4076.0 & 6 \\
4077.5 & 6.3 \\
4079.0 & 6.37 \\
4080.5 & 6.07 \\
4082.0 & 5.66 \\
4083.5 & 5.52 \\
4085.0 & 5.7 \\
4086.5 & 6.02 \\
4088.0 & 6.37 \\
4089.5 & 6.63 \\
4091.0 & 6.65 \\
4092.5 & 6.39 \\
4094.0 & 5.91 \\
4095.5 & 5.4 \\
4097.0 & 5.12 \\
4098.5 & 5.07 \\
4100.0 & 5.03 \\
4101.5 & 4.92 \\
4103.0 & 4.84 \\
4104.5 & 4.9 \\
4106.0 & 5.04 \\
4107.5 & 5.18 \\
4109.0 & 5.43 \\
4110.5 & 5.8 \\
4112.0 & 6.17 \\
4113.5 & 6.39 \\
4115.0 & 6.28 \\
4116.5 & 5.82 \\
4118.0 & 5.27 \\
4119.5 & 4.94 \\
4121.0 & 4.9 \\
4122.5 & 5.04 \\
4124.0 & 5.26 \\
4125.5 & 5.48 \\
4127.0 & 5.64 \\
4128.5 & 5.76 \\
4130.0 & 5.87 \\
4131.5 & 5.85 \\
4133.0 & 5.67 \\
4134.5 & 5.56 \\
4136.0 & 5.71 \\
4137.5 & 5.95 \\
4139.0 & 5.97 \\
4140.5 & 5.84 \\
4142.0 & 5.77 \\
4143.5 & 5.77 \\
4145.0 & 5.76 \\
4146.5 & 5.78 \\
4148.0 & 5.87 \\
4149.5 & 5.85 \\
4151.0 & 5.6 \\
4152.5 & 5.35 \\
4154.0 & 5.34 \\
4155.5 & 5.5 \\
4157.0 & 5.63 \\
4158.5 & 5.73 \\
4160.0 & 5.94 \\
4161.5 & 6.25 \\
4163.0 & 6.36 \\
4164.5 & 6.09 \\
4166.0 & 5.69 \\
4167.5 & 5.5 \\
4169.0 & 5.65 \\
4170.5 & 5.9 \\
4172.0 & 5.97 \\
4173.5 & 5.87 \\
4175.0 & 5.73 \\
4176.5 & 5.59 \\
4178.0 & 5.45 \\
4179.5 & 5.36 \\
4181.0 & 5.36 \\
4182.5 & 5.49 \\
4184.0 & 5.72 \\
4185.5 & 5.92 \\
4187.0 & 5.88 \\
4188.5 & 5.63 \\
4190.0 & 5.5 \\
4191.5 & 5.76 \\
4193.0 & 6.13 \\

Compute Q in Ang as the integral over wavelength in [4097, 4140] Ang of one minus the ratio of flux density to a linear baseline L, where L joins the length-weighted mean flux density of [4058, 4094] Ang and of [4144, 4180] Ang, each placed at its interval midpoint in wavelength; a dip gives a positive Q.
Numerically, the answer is 3.1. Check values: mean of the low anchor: 6.1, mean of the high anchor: 5.74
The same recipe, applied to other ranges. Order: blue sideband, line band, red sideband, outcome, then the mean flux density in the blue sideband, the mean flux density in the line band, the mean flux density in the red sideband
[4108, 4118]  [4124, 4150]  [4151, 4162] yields 0.1 Ang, 5.91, 5.76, 5.66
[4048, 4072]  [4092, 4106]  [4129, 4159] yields 1.4 Ang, 5.98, 5.25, 5.72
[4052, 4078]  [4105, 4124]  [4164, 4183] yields 1.2 Ang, 6.06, 5.5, 5.66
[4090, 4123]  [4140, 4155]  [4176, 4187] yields -0.4 Ang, 5.49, 5.69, 5.58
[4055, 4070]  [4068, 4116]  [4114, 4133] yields 0.8 Ang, 6.2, 5.77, 5.53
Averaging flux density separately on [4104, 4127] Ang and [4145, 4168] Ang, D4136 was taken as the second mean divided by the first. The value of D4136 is 1.05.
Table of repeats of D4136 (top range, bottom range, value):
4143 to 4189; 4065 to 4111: 1.00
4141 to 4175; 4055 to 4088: 0.95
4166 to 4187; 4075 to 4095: 0.93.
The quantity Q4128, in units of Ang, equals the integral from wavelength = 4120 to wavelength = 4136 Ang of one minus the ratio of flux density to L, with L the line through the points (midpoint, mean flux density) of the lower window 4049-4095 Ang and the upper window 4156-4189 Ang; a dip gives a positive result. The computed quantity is 1.03 Ang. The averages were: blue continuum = 6.04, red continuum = 5.76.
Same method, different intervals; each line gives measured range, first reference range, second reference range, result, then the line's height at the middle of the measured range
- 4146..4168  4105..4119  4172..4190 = -0.4 Ang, 5.66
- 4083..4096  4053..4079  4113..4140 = -0.4 Ang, 5.91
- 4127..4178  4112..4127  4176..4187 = -2.0 Ang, 5.55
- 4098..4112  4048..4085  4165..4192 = 1.6 Ang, 5.86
